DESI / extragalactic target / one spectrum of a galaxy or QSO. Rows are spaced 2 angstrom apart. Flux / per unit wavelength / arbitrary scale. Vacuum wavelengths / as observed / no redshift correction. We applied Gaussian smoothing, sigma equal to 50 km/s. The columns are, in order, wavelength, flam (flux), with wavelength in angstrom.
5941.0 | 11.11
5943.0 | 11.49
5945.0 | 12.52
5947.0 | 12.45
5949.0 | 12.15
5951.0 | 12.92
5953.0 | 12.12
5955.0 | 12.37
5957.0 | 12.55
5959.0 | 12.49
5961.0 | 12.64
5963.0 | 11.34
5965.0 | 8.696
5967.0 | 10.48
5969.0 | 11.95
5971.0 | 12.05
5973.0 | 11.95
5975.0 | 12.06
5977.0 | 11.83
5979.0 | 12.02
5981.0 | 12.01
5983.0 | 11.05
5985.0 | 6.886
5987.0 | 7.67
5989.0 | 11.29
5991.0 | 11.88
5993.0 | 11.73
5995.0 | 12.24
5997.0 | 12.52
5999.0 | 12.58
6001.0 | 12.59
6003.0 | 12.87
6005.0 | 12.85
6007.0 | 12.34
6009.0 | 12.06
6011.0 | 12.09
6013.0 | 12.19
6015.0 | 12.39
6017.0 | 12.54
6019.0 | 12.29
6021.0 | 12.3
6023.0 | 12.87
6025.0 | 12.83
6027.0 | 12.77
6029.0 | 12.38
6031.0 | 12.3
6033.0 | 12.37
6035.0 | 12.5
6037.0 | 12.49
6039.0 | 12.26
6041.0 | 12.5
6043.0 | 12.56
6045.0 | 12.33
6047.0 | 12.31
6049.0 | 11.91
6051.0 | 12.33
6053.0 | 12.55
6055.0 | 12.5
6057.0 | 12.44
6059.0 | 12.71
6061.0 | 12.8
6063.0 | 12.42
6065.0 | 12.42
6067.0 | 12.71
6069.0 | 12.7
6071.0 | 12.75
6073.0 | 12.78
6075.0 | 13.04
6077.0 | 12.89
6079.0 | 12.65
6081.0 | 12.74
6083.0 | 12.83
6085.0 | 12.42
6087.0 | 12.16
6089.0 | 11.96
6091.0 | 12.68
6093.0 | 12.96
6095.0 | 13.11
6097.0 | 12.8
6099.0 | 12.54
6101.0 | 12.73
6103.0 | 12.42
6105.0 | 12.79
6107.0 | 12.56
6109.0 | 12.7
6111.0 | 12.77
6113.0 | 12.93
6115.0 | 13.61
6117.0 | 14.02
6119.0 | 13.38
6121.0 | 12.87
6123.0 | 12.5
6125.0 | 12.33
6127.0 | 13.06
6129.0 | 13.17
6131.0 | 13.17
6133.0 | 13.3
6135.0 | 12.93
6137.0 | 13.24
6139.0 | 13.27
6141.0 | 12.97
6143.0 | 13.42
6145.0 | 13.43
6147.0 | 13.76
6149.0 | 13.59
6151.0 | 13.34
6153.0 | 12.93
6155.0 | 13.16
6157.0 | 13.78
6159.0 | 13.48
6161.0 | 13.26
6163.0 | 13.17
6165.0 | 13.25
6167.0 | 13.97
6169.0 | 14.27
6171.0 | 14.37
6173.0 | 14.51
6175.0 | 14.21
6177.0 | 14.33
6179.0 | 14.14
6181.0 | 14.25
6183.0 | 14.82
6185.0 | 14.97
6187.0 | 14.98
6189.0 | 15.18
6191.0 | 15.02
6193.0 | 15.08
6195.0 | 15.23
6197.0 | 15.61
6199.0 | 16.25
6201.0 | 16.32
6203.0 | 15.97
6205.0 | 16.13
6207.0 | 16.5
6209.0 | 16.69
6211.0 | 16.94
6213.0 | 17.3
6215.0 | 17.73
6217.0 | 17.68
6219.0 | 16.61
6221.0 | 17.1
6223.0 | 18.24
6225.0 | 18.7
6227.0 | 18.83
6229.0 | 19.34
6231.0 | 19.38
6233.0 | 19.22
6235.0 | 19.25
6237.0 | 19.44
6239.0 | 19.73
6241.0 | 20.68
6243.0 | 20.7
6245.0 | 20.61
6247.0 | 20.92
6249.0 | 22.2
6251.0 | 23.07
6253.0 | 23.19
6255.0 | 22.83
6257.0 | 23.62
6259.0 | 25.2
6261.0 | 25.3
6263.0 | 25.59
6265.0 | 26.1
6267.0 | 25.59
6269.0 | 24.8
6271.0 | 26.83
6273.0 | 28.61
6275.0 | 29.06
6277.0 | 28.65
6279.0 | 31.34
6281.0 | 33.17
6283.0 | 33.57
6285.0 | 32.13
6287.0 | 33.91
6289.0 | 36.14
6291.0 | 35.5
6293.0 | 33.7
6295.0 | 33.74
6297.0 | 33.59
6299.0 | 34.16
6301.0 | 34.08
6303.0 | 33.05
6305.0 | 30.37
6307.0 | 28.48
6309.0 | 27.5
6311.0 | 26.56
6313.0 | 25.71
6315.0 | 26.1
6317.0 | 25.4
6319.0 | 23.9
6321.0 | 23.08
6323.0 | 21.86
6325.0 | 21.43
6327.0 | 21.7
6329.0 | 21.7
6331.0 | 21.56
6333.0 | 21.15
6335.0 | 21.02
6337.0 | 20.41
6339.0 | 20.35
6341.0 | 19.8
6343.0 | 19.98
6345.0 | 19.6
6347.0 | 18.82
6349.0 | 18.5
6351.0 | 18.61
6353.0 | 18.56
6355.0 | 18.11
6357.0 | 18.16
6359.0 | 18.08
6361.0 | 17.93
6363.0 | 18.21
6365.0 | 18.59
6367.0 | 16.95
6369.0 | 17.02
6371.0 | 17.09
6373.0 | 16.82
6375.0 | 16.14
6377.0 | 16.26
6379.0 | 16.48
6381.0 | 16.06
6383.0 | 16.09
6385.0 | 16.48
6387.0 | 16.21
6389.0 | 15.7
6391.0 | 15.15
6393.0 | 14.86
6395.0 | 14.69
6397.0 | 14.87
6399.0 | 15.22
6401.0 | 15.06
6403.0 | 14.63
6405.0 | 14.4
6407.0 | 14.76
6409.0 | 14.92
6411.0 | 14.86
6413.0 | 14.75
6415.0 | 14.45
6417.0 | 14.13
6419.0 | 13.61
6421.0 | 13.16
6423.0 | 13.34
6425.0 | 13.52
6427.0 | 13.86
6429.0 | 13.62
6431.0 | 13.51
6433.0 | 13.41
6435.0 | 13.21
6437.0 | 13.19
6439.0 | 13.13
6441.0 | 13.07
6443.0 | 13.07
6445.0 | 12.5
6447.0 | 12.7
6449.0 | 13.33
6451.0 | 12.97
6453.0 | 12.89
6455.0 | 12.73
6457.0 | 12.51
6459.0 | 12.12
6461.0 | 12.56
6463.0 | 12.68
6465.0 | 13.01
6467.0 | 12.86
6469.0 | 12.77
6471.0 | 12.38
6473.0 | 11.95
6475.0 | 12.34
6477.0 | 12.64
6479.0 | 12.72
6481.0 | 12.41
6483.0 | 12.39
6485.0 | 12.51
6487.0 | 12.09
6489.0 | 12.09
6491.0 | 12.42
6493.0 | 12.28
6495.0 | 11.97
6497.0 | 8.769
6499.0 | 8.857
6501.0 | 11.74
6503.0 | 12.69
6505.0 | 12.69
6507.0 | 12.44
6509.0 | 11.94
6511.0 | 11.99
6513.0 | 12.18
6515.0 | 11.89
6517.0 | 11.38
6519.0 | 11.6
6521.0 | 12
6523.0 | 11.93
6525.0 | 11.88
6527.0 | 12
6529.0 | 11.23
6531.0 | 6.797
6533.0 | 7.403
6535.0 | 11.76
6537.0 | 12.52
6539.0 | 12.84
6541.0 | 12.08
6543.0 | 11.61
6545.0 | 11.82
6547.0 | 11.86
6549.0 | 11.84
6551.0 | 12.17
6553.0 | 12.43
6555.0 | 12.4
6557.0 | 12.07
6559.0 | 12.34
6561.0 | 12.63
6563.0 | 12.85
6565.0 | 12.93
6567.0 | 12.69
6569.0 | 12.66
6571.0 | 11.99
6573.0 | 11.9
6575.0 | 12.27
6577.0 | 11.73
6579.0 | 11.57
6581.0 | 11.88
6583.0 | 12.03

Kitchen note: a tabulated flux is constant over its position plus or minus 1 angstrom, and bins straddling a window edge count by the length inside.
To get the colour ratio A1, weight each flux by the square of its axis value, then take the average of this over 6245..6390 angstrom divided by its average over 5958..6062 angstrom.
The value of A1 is 2.18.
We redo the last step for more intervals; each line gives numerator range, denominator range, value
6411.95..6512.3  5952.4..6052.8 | 1.23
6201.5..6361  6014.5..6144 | 1.97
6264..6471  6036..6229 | 1.53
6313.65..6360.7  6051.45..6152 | 1.74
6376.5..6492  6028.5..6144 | 1.20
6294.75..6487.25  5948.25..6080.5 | 1.61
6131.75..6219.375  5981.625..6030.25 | 1.30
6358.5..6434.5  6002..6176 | 1.32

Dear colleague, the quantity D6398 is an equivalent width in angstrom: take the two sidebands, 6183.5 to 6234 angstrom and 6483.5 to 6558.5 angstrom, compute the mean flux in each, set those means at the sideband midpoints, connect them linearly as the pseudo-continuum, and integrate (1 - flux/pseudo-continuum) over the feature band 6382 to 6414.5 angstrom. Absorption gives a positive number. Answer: -3.5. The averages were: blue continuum 16.8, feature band 15.2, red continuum 11.6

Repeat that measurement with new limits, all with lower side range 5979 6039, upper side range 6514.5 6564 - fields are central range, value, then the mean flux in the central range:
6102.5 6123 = -1.9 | 13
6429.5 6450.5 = -2.5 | 13.1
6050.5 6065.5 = -0.7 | 12.5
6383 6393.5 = -3.6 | 15.8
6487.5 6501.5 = 0.6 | 11.2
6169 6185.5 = -3.6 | 14.4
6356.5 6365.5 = -4.9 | 18.2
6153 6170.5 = -2.4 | 13.5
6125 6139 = -1.4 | 13.1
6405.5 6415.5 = -2.6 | 14.7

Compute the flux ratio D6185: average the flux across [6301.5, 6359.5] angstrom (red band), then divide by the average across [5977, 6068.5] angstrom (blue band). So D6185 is 1.86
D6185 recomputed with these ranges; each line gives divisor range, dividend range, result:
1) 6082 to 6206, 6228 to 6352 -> 1.85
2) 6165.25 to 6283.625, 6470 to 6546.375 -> 0.59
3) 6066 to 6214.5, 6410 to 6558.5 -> 0.90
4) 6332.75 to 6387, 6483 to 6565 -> 0.65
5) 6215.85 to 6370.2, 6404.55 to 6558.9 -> 0.52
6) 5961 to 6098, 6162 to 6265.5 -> 1.48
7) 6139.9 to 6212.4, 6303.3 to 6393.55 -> 1.38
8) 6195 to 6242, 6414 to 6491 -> 0.73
